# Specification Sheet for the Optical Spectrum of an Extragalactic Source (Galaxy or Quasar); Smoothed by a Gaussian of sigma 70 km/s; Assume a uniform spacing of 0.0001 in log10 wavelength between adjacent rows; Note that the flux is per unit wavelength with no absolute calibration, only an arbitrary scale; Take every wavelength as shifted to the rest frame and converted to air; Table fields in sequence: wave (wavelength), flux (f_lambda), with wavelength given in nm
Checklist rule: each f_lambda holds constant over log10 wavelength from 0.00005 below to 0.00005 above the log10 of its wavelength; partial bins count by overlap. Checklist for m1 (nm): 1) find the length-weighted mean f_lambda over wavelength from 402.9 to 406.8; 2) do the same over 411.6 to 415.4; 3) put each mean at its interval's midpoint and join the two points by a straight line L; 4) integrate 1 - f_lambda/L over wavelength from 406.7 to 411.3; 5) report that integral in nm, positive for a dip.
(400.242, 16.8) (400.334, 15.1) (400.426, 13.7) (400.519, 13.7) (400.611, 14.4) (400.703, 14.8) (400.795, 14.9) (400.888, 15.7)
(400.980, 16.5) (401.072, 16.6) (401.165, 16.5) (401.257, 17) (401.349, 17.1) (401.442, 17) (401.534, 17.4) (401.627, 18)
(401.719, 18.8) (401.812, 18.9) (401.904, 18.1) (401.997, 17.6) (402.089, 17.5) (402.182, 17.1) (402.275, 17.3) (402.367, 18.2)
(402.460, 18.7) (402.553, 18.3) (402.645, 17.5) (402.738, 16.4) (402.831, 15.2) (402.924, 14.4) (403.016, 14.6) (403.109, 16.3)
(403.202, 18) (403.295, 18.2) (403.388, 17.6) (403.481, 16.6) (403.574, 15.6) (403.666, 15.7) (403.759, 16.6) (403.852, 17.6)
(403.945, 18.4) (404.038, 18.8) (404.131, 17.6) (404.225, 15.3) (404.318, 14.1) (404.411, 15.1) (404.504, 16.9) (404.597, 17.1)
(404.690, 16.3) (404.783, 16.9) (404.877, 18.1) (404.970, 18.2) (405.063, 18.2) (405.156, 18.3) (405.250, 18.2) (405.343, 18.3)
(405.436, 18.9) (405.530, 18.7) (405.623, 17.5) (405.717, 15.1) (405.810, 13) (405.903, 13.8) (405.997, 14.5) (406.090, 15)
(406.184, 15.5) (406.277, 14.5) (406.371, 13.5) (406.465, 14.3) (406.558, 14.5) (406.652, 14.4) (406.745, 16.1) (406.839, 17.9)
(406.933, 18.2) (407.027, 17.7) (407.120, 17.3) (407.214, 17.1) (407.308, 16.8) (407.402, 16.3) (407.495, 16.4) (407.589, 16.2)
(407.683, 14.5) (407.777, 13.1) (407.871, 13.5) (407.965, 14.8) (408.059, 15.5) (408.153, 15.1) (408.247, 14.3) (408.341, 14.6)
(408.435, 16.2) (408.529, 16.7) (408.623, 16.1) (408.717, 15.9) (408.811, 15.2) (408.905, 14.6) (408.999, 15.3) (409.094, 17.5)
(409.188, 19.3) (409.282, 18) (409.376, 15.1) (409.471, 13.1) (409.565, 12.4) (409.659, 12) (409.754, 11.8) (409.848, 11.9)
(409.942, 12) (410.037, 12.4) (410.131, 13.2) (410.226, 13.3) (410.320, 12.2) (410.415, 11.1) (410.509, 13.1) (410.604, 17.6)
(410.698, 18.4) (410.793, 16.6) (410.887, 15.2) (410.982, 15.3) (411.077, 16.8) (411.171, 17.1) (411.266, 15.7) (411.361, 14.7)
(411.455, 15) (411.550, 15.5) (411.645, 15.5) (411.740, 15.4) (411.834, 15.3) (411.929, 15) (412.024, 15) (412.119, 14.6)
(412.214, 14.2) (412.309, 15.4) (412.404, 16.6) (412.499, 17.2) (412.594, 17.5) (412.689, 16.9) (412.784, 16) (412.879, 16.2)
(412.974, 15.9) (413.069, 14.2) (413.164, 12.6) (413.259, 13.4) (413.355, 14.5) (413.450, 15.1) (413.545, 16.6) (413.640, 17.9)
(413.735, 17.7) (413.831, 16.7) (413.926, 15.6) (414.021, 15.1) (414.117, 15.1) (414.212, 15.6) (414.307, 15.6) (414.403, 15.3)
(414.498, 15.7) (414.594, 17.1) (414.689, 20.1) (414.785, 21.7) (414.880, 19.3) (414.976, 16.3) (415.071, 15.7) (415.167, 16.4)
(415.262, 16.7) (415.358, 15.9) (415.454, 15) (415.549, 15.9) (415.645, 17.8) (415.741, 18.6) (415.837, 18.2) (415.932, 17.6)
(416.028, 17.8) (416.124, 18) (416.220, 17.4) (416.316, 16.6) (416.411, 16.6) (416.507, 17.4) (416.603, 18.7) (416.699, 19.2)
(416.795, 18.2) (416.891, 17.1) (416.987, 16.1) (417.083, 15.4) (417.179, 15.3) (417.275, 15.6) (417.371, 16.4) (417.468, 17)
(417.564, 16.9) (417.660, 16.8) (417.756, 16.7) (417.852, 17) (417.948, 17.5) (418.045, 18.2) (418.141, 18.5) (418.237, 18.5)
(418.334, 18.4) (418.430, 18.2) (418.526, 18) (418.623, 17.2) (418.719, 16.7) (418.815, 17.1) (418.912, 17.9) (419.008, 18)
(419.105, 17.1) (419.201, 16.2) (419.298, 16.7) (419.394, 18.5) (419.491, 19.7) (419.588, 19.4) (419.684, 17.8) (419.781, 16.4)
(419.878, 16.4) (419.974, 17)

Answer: 0.28 nm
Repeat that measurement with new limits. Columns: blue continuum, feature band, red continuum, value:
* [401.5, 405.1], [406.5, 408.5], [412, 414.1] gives 0.09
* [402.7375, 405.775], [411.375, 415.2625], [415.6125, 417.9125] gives 0.25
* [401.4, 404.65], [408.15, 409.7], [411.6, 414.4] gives 0.08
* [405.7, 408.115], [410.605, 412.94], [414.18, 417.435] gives 0.06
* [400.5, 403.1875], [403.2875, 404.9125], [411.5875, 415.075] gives -0.01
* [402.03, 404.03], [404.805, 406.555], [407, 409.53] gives 0.01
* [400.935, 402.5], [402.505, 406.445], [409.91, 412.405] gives 0.06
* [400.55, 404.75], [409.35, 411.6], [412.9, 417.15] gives 0.33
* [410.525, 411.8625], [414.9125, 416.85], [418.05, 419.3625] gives -0.03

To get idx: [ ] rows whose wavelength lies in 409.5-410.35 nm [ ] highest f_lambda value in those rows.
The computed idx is 13.3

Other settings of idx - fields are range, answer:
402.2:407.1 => 18.9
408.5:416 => 21.7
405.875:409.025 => 18.2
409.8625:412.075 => 18.4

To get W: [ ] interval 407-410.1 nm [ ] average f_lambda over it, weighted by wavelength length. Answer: 15.1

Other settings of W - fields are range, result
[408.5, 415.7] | 15.5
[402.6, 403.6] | 16.4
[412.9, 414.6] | 15.5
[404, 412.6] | 15.6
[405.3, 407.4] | 16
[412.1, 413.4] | 15.4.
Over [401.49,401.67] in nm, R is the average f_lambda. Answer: 17.6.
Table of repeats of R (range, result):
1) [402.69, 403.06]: 15.2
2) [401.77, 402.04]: 18.2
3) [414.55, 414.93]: 19.6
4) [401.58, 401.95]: 18.4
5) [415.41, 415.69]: 16.3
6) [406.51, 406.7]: 14.5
